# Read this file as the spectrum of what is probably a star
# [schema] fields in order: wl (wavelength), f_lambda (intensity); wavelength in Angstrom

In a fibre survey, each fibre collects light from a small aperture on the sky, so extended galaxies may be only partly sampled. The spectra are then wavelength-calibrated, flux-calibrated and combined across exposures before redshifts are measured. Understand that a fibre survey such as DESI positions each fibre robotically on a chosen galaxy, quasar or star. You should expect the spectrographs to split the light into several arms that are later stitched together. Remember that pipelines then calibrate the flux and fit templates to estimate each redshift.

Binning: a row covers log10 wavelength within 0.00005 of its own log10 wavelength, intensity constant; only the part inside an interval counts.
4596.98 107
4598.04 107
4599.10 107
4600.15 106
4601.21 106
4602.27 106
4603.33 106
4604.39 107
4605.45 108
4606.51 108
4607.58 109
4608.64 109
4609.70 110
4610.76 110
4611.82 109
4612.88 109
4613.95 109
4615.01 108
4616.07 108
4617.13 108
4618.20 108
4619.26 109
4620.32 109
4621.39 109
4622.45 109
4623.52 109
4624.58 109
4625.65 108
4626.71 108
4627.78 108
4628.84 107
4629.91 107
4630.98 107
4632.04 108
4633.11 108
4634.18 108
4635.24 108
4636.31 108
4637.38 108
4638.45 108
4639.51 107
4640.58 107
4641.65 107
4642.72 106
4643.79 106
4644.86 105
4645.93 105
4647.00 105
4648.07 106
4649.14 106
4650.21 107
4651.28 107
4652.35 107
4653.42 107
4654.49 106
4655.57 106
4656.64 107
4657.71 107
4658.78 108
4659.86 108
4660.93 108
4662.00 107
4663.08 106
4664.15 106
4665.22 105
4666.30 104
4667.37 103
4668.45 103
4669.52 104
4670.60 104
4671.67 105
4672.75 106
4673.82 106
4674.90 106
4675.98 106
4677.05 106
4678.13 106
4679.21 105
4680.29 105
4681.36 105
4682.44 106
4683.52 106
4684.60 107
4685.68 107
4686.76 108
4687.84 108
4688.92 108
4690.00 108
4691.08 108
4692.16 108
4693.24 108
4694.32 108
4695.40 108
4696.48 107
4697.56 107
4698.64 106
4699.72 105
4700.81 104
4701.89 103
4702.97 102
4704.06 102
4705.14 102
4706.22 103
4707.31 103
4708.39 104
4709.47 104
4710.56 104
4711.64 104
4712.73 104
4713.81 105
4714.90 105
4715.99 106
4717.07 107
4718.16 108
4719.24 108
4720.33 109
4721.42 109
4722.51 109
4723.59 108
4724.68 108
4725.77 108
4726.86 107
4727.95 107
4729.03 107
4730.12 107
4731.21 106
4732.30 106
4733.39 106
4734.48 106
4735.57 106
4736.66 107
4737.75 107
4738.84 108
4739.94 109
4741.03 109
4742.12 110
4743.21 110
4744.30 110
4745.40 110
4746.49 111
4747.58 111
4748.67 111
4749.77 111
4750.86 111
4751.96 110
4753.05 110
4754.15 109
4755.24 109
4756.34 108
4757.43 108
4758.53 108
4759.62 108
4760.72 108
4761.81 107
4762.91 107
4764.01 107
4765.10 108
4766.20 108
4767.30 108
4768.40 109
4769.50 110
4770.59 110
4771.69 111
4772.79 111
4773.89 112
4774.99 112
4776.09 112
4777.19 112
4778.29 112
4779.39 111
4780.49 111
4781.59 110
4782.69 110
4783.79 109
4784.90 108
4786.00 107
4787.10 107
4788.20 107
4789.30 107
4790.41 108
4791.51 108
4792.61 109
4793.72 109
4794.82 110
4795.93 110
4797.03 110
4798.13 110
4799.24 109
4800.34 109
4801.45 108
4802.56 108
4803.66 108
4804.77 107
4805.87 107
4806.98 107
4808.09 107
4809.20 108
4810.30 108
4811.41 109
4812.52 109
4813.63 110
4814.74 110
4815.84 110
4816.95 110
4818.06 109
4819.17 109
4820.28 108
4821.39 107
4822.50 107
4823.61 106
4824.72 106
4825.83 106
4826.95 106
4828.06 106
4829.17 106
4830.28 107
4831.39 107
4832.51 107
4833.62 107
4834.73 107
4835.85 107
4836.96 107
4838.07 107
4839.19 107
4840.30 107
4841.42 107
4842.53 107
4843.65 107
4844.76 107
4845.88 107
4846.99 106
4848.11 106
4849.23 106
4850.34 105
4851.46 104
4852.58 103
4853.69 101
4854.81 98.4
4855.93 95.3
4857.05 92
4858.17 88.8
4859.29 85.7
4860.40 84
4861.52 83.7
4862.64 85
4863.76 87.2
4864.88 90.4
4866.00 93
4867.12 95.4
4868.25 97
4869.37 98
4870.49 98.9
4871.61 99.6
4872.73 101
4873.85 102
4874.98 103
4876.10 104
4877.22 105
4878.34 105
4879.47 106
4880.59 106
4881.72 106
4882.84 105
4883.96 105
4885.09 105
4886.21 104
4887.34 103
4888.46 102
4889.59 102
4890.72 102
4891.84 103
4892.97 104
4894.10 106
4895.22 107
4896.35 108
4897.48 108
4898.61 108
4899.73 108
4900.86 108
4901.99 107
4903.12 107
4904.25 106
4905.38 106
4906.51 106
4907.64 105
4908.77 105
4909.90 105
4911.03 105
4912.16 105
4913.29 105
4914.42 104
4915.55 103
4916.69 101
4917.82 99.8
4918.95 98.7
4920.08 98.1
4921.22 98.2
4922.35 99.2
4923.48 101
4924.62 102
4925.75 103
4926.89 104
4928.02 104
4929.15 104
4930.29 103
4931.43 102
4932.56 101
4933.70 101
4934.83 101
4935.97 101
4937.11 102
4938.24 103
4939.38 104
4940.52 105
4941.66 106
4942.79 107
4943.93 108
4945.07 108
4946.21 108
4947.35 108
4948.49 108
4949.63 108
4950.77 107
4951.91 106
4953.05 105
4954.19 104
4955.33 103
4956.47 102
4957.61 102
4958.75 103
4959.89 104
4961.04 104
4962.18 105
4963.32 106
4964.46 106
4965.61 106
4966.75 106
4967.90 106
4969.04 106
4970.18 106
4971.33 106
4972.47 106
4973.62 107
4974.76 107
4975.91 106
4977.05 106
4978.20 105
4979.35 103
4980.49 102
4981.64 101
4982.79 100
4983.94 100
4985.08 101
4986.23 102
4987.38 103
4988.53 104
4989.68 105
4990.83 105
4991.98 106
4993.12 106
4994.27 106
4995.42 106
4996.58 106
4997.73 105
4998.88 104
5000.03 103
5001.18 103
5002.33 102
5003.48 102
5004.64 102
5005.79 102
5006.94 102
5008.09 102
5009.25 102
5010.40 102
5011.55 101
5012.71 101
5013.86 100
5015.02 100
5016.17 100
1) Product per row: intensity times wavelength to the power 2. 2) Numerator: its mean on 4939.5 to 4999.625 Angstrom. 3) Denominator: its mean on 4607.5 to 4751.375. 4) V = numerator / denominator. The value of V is 1.11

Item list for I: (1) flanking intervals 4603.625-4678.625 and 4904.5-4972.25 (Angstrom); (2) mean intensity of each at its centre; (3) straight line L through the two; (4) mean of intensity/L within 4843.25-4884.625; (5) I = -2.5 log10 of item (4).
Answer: 0.06 mag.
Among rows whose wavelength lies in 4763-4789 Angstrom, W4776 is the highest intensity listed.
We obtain 112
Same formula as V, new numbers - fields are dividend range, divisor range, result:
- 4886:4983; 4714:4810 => 1.03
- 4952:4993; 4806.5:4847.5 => 1.03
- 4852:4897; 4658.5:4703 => 1.02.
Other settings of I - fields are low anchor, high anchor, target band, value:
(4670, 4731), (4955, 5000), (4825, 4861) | 0.021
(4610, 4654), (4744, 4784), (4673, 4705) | 0.025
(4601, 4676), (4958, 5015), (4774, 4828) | -0.032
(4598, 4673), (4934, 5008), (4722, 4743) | -0.012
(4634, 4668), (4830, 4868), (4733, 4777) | -0.060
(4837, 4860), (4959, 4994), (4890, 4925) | -0.008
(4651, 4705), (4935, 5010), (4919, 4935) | 0.034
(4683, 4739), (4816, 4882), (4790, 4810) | -0.049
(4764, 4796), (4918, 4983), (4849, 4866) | 0.144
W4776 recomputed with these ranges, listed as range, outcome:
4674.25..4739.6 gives 109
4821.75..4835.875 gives 107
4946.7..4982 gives 108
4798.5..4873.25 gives 110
